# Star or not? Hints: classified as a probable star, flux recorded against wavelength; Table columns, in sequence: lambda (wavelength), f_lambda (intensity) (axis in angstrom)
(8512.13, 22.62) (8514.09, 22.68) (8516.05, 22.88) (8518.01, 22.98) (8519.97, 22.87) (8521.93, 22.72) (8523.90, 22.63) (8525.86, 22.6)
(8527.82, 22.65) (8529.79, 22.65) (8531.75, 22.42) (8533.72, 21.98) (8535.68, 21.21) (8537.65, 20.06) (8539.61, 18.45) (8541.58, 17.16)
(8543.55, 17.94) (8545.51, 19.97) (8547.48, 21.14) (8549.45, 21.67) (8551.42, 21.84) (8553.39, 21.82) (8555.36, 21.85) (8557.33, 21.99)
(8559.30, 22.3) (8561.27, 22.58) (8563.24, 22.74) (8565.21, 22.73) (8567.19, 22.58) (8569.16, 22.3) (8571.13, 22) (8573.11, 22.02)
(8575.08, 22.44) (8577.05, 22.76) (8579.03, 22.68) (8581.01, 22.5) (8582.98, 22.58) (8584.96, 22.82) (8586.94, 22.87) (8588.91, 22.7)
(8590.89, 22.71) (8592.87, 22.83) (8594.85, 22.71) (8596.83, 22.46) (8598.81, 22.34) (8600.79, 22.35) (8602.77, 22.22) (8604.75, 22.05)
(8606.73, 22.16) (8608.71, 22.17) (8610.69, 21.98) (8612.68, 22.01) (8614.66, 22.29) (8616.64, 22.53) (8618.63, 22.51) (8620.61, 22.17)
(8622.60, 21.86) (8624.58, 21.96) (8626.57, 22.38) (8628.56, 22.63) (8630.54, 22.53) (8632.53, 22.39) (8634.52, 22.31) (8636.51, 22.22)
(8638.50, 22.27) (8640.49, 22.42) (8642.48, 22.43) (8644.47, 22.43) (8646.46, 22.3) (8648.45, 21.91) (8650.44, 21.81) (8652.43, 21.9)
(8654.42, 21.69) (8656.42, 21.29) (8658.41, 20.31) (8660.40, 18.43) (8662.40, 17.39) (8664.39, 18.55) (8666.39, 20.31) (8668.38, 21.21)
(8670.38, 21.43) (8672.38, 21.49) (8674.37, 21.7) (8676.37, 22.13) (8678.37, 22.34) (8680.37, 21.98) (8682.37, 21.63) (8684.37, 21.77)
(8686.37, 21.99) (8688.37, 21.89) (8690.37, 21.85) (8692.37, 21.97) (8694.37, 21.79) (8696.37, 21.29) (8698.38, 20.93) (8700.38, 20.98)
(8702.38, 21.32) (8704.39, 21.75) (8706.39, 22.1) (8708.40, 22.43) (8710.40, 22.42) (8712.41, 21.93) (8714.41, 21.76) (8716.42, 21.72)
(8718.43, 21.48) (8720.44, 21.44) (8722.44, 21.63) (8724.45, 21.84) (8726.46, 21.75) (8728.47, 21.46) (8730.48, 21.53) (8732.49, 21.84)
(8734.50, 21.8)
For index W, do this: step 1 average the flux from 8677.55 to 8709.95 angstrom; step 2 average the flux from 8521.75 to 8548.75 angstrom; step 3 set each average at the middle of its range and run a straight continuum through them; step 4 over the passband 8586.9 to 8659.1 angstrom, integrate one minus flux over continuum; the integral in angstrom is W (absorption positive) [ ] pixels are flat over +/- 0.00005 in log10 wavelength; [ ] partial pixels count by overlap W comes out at -2.82 angstrom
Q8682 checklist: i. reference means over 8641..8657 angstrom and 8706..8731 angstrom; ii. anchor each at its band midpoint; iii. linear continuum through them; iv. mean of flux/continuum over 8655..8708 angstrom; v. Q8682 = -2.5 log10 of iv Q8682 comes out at 0.038 mag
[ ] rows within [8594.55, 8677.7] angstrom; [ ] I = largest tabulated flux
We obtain 22.71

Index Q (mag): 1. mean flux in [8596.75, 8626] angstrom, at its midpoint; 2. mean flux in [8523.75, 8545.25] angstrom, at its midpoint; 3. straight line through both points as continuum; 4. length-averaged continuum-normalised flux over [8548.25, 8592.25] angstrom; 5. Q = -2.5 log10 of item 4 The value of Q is -0.05 mag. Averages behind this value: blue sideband 20.8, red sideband 22.2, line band 22.4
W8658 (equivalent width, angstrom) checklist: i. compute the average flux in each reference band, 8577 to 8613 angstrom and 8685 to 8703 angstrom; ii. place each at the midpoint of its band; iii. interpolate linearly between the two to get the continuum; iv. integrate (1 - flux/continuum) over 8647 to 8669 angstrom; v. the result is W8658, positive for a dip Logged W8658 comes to 1.4 angstrom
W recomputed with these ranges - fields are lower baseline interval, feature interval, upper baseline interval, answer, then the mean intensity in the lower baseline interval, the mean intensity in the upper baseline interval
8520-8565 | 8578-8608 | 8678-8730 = -1.4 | 21.4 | 21.7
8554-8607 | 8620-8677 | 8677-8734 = 1.5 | 22.5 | 21.7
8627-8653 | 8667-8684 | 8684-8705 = 0.1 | 22.3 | 21.6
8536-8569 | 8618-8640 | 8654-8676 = -1.8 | 21.1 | 20.4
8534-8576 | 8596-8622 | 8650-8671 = -1.8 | 21.3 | 20.3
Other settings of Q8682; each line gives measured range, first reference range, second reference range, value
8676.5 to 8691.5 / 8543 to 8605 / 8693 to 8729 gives -0.008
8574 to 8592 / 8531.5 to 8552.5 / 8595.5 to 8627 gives -0.061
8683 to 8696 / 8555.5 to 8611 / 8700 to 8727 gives 0.002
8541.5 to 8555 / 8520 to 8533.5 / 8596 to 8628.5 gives 0.101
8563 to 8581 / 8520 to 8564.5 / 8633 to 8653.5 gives -0.040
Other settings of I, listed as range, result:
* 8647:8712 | 22.43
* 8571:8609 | 22.87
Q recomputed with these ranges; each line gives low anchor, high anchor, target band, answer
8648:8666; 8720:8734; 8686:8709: -0.03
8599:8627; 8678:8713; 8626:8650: -0.01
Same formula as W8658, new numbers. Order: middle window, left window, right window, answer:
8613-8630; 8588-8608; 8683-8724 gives 0.0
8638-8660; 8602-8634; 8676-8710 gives 0.3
